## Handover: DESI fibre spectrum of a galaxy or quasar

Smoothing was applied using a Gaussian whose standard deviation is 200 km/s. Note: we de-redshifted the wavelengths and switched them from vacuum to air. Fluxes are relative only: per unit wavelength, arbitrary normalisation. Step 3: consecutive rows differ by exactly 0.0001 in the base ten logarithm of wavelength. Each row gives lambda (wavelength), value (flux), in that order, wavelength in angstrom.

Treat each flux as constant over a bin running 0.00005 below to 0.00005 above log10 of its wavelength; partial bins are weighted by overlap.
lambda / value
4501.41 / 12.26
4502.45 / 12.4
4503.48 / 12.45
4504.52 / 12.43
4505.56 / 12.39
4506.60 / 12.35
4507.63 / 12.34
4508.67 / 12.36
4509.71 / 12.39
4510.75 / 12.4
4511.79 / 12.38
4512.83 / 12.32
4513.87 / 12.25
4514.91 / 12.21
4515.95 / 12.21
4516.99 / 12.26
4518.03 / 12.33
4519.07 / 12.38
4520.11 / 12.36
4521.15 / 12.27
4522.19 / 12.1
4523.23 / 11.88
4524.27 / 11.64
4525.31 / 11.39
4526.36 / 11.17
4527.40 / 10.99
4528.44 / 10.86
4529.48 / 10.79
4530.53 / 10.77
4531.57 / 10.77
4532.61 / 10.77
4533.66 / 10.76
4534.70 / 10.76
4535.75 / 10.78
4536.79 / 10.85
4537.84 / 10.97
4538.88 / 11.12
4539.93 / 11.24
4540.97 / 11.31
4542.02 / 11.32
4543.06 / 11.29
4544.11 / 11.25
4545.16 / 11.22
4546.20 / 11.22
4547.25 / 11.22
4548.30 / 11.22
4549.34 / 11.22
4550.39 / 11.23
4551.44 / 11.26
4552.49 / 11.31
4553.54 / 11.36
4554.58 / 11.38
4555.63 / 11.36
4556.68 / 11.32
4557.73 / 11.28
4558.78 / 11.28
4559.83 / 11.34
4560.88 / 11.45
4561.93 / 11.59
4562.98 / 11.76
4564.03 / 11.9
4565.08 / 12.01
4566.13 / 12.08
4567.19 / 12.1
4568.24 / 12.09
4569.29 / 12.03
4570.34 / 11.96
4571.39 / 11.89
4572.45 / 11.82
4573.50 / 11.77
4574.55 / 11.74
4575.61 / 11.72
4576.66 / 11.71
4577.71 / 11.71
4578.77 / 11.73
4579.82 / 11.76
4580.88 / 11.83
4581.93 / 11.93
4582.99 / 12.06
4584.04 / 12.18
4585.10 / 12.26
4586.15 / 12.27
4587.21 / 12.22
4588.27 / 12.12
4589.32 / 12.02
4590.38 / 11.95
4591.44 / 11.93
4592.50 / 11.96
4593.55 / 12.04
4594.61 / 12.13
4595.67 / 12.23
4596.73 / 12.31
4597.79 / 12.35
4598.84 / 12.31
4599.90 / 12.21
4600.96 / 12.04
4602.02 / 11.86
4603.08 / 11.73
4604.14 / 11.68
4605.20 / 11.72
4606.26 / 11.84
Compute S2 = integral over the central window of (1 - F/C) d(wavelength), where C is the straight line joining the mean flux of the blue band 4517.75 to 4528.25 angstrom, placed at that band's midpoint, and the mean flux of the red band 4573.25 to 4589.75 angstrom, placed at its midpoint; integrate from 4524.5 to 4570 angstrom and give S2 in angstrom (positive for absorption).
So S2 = 2.2 angstrom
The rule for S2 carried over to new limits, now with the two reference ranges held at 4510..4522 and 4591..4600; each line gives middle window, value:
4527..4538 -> 1.3 angstrom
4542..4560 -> 1.4 angstrom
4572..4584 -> 0.4 angstrom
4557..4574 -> 0.6 angstrom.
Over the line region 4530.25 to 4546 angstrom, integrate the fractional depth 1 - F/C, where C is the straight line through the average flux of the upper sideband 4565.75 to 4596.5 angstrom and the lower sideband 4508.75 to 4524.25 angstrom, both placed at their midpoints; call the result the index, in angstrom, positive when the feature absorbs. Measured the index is 1.5 angstrom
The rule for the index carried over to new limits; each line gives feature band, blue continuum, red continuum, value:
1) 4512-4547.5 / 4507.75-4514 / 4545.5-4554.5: 1.1 angstrom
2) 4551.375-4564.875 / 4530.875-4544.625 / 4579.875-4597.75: 0.0 angstrom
